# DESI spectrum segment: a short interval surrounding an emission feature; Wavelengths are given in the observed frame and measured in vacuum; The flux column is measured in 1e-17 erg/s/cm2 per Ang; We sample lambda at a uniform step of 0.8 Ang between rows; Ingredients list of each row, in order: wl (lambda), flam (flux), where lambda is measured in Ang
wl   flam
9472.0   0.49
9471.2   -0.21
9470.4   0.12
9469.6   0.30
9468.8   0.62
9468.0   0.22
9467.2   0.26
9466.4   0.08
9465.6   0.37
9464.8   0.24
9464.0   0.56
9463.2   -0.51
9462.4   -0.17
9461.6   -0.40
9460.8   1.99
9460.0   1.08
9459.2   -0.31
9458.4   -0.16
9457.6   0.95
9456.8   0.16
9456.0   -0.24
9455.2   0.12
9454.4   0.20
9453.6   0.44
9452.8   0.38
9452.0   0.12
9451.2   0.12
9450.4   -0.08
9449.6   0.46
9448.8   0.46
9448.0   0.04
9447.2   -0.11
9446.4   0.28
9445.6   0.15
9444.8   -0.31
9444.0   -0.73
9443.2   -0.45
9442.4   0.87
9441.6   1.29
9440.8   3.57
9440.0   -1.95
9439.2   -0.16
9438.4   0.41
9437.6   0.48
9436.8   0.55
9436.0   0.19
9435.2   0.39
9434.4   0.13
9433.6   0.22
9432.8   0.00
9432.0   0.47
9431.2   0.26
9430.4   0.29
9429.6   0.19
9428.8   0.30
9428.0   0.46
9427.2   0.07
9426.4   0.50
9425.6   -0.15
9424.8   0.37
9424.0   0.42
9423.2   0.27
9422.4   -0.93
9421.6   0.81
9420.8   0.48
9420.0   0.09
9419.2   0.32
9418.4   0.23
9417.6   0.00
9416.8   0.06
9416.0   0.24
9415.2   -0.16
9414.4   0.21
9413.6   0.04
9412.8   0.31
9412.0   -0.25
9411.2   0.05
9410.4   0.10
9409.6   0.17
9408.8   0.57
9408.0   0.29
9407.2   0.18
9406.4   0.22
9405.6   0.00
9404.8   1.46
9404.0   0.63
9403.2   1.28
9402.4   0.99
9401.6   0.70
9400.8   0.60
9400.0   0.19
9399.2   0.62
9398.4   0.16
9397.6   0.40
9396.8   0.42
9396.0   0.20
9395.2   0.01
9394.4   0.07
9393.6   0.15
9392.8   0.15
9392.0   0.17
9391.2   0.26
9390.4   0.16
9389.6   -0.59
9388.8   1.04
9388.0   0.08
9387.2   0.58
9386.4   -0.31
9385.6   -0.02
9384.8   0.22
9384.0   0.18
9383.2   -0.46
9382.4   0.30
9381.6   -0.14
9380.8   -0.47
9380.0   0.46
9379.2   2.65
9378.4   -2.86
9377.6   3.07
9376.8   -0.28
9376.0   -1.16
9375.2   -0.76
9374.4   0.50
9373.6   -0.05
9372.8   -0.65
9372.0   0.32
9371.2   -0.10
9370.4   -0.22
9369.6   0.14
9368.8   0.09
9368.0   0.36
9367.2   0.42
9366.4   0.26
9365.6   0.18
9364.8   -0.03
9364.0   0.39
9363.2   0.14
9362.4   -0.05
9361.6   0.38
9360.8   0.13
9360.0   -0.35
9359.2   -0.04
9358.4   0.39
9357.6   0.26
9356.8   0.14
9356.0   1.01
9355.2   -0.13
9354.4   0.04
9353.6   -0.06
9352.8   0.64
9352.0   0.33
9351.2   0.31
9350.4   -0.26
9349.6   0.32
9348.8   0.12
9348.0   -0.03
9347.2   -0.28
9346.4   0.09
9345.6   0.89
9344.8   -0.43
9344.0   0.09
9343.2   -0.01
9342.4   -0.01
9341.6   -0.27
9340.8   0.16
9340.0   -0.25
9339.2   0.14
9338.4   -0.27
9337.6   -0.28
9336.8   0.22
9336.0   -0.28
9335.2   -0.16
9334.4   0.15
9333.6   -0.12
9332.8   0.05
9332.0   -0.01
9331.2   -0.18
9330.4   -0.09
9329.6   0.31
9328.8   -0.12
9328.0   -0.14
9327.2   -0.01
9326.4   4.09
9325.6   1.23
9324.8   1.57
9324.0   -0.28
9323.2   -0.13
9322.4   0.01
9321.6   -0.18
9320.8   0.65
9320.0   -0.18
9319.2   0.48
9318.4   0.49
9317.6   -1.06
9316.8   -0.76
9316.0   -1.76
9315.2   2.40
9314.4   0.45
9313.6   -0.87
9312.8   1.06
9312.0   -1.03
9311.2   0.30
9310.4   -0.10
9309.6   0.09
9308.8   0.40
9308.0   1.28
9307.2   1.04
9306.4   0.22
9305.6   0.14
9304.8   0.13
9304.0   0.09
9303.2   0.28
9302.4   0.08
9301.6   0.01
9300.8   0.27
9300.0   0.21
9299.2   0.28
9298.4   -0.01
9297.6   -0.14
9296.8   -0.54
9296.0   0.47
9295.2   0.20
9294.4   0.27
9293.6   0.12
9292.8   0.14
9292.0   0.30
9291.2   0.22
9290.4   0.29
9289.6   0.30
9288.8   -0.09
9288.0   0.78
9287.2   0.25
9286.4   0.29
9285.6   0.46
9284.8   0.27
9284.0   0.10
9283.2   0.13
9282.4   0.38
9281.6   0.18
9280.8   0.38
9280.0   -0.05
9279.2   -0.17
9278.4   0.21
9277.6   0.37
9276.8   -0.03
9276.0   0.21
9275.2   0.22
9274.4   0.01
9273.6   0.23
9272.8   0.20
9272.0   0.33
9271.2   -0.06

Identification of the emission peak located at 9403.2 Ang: H-beta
